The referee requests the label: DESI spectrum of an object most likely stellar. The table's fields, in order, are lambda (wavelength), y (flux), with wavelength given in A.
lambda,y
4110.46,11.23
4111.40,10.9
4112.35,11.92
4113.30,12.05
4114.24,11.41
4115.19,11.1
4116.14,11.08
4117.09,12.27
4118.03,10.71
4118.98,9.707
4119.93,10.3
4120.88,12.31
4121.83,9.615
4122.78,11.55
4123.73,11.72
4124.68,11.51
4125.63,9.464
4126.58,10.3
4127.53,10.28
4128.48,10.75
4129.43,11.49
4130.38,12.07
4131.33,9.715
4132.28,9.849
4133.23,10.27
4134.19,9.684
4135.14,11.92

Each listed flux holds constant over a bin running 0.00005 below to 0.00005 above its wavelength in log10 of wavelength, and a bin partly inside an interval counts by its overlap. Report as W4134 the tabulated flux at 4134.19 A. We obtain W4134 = 9.684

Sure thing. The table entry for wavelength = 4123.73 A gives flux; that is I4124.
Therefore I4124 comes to 11.72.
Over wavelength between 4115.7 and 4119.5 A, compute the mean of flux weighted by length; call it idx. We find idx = 10.9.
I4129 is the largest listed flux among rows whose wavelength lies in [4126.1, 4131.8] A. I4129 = 12.07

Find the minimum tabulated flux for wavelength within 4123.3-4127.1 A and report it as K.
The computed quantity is 9.464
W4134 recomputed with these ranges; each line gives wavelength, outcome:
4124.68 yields 11.51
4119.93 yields 10.3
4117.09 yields 12.27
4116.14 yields 11.08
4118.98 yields 9.707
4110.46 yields 11.23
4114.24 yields 11.41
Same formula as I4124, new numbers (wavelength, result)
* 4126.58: 10.3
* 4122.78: 11.55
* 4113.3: 12.05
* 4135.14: 11.92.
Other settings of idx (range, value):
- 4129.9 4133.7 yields 10.5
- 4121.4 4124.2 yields 11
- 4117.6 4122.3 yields 10.5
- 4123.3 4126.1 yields 10.9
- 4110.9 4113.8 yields 11.6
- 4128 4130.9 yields 11.4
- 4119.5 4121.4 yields 11.3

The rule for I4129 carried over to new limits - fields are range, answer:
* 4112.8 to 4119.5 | 12.27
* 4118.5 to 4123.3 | 12.31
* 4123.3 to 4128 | 11.72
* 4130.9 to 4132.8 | 9.849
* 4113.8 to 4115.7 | 11.41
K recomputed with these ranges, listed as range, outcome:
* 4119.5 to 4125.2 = 9.615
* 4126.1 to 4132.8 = 9.715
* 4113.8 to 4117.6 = 11.08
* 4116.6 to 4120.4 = 9.707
